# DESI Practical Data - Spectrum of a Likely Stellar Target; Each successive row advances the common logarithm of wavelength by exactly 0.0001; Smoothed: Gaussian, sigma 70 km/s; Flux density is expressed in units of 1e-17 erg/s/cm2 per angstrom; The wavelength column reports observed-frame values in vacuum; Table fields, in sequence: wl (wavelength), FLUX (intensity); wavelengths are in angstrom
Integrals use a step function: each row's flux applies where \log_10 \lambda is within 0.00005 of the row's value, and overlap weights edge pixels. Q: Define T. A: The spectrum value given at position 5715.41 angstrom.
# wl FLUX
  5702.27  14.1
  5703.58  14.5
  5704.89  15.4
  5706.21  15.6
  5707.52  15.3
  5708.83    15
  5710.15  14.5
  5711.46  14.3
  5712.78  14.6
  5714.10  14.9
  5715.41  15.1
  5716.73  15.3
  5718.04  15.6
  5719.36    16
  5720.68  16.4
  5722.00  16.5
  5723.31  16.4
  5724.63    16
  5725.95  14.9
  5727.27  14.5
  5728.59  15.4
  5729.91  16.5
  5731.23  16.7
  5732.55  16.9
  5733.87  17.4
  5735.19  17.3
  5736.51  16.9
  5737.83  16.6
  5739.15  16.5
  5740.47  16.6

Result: 15.1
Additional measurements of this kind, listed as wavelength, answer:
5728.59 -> 15.4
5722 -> 16.5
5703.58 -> 14.5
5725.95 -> 14.9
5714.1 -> 14.9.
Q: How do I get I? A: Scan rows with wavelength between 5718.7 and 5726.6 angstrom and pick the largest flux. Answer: 16.5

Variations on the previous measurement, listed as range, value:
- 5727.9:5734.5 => 17.4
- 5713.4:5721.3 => 16.4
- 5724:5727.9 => 16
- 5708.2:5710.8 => 15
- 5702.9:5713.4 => 15.6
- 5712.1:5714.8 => 14.9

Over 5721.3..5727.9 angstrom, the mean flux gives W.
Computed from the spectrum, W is 15.7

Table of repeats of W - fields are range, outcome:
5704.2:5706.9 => 15.5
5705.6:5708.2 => 15.5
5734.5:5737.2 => 17.1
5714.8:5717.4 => 15.2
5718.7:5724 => 16.3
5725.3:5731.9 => 15.6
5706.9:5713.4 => 14.7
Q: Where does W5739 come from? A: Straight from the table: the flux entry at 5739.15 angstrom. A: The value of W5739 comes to 16.5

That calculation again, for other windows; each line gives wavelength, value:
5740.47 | 16.6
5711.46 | 14.3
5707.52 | 15.3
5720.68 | 16.4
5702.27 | 14.1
